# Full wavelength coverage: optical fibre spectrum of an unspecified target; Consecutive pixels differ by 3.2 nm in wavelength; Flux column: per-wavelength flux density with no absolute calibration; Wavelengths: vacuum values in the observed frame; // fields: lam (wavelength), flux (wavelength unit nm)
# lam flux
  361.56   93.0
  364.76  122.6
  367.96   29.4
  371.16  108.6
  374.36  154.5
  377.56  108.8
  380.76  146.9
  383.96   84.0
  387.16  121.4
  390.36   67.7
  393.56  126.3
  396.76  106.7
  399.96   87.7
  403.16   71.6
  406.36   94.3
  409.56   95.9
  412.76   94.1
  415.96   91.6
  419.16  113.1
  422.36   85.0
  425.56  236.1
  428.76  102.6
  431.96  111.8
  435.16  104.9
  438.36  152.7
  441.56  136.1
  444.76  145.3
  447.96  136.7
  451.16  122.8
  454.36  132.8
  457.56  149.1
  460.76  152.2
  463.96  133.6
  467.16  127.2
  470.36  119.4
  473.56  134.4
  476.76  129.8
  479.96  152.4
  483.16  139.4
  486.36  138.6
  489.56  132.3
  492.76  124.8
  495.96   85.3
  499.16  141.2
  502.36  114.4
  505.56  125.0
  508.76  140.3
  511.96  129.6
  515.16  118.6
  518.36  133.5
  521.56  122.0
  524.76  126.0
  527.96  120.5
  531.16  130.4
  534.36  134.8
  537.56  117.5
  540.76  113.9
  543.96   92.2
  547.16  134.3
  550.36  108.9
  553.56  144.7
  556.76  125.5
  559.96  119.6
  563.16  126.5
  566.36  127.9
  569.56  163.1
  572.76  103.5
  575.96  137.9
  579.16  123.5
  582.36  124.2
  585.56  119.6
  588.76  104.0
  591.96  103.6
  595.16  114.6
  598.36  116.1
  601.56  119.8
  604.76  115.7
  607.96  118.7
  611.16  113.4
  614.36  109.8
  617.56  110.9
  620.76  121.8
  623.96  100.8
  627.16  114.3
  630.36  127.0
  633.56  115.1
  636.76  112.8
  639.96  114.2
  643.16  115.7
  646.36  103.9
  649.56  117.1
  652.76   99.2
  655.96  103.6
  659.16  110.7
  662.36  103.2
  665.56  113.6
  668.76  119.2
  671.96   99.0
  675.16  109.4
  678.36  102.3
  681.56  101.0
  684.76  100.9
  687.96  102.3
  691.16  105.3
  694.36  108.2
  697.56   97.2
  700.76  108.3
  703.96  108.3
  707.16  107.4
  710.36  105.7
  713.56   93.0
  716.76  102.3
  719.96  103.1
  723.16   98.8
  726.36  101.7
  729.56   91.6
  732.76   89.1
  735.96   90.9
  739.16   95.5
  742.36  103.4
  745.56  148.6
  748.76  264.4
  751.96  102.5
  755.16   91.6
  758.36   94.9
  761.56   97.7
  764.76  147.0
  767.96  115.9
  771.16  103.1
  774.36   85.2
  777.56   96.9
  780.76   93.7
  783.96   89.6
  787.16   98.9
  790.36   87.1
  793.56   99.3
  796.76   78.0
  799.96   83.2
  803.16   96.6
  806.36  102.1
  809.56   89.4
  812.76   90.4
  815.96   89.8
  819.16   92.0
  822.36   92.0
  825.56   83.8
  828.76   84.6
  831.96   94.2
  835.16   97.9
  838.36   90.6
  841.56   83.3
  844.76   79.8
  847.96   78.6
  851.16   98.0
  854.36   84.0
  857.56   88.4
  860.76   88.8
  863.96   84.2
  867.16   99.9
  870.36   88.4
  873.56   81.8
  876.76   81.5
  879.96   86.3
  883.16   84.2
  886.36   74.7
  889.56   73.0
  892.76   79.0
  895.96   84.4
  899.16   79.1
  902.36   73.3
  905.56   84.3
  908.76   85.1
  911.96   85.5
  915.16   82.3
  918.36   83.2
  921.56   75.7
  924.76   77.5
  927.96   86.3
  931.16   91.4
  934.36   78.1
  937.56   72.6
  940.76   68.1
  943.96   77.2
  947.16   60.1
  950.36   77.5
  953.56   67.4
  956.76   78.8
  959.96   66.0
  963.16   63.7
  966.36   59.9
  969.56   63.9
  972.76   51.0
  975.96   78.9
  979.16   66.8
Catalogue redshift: 0.138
